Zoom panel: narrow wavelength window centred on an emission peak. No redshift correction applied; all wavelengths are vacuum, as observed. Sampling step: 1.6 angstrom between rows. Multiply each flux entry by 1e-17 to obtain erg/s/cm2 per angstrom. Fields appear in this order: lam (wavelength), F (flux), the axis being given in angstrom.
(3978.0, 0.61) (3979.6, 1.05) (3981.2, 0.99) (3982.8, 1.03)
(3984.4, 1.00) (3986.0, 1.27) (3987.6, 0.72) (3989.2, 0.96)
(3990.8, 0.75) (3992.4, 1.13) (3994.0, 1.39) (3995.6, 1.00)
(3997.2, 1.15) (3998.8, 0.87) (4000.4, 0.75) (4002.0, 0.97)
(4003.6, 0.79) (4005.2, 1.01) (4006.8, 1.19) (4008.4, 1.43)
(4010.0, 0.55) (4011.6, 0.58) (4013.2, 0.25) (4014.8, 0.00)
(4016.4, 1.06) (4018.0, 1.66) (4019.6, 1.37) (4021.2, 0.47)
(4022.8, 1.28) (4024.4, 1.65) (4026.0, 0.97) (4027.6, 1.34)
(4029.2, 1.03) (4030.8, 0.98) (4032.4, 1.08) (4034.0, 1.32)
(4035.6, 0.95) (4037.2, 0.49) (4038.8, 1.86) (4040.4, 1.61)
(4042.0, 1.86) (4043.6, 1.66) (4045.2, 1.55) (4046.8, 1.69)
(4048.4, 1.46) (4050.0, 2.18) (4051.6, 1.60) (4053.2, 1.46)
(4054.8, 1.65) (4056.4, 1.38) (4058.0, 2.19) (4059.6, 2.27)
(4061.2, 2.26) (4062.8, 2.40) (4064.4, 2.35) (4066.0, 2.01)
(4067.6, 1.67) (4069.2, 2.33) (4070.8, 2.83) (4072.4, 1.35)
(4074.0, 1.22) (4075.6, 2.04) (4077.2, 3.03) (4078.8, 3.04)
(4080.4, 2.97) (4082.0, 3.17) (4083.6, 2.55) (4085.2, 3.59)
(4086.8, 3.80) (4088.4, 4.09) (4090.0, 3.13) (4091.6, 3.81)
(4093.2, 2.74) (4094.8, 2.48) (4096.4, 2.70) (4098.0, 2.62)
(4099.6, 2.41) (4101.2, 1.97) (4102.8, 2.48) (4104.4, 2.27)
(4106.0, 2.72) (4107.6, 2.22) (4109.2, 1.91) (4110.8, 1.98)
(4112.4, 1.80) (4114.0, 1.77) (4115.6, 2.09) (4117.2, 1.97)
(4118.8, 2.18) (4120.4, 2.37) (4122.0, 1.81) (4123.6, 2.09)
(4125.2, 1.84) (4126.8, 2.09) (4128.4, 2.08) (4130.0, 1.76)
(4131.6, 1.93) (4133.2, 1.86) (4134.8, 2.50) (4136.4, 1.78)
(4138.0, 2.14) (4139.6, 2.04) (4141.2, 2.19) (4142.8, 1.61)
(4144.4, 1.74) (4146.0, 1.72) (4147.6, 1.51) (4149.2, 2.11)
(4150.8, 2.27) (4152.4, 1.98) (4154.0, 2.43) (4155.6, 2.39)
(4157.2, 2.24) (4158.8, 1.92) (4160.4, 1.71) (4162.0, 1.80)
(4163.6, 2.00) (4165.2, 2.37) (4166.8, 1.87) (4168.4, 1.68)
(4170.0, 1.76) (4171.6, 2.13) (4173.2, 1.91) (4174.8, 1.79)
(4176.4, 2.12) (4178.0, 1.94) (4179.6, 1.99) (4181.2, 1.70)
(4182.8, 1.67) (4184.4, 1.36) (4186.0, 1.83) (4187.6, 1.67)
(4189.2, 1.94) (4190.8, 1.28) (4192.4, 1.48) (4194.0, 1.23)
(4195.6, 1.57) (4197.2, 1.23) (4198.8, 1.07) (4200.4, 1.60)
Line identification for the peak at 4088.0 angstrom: Lyman alpha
